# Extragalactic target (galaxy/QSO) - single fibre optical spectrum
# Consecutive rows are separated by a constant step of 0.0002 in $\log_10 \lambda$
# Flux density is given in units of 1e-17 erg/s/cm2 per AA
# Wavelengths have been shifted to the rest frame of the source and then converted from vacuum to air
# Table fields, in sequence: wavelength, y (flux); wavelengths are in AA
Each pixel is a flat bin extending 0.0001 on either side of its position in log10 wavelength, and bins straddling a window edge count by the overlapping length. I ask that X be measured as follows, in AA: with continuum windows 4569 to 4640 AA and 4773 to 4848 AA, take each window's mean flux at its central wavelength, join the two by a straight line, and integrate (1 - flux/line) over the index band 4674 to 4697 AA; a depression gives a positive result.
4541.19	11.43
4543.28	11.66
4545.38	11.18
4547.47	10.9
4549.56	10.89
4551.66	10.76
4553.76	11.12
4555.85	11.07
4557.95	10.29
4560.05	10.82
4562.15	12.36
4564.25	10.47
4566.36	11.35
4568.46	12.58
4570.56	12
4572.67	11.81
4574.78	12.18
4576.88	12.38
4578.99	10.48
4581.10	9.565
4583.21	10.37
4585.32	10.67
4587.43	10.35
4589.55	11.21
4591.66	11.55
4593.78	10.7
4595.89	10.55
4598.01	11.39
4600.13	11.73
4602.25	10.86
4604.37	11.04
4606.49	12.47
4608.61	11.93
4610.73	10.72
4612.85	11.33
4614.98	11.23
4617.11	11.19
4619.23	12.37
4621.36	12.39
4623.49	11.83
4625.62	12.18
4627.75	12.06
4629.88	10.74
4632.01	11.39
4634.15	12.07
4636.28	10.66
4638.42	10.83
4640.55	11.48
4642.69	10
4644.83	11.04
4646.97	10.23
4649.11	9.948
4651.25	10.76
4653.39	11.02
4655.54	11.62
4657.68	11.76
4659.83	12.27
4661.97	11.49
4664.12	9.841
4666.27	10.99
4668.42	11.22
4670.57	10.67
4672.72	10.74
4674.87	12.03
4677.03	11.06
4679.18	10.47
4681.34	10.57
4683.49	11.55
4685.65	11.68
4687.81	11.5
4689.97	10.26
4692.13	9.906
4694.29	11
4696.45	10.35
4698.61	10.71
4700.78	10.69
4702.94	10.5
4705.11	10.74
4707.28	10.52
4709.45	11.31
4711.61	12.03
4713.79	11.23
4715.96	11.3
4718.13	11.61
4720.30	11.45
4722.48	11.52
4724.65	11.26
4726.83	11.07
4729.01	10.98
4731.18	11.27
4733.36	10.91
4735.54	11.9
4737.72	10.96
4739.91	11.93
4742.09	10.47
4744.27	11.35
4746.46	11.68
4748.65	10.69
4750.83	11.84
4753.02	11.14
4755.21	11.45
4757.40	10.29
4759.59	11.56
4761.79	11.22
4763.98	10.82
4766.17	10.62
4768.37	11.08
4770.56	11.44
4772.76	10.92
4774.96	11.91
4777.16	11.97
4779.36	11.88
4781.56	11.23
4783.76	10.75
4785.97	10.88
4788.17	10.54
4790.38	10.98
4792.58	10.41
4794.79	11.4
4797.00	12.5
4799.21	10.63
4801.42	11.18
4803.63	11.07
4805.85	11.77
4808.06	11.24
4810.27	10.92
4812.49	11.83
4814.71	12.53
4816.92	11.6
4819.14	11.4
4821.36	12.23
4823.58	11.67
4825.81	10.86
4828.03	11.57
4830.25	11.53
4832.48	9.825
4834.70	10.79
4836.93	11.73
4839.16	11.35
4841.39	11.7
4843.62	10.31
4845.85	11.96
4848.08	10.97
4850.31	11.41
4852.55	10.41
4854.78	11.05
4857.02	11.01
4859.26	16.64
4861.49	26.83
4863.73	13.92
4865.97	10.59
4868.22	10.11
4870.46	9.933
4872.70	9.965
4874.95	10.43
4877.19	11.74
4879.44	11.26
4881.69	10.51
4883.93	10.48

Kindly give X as 0.80 AA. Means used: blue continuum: 11.4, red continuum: 11.3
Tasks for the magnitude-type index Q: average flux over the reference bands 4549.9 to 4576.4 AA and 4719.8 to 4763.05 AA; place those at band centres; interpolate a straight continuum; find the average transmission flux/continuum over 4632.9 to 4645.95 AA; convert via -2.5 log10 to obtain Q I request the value 0.03 mag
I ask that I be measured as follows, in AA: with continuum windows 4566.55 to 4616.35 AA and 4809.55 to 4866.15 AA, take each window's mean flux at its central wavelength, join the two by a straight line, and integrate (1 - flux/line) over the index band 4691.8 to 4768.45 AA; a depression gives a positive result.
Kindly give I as 4.5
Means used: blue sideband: 11.3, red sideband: 12.2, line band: 11.1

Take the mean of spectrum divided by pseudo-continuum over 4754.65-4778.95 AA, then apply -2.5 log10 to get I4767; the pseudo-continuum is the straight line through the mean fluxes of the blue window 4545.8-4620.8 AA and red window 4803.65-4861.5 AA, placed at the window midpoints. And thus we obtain 0.04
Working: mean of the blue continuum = 11.2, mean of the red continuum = 11.8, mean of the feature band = 11.2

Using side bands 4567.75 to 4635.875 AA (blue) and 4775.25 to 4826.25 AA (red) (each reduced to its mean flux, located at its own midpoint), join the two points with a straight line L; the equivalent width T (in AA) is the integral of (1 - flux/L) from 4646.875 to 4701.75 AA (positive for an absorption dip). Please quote 2.2 AA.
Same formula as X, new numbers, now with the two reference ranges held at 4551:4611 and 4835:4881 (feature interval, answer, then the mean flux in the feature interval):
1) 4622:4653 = 0.8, 11.1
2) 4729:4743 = 0.6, 11.2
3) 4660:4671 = 0.5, 11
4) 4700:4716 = 0.8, 11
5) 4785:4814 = 1.8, 11.2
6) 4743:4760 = 0.8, 11.2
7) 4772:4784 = 0.4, 11.5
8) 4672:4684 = 0.5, 11.1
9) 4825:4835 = 0.9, 10.9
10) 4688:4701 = 1.2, 10.5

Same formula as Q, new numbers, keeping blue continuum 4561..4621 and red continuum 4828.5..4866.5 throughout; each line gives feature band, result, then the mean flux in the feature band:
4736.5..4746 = 0.07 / 11.2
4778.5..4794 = 0.12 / 10.9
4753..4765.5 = 0.10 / 11.1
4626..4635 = -0.01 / 11.6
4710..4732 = 0.05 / 11.4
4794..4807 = 0.08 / 11.4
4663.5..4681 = 0.08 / 10.9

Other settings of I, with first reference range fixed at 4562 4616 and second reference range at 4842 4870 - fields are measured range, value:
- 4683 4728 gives 3.4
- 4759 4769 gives 1.0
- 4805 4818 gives 1.0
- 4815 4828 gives 1.1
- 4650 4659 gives 0.3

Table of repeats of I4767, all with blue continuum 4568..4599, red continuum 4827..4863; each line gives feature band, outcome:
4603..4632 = -0.029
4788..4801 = 0.102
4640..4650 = 0.096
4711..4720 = 0.029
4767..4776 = 0.073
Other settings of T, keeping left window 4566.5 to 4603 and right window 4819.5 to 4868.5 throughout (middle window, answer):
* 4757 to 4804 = 3.2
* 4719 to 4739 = 0.9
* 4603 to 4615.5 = -0.2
